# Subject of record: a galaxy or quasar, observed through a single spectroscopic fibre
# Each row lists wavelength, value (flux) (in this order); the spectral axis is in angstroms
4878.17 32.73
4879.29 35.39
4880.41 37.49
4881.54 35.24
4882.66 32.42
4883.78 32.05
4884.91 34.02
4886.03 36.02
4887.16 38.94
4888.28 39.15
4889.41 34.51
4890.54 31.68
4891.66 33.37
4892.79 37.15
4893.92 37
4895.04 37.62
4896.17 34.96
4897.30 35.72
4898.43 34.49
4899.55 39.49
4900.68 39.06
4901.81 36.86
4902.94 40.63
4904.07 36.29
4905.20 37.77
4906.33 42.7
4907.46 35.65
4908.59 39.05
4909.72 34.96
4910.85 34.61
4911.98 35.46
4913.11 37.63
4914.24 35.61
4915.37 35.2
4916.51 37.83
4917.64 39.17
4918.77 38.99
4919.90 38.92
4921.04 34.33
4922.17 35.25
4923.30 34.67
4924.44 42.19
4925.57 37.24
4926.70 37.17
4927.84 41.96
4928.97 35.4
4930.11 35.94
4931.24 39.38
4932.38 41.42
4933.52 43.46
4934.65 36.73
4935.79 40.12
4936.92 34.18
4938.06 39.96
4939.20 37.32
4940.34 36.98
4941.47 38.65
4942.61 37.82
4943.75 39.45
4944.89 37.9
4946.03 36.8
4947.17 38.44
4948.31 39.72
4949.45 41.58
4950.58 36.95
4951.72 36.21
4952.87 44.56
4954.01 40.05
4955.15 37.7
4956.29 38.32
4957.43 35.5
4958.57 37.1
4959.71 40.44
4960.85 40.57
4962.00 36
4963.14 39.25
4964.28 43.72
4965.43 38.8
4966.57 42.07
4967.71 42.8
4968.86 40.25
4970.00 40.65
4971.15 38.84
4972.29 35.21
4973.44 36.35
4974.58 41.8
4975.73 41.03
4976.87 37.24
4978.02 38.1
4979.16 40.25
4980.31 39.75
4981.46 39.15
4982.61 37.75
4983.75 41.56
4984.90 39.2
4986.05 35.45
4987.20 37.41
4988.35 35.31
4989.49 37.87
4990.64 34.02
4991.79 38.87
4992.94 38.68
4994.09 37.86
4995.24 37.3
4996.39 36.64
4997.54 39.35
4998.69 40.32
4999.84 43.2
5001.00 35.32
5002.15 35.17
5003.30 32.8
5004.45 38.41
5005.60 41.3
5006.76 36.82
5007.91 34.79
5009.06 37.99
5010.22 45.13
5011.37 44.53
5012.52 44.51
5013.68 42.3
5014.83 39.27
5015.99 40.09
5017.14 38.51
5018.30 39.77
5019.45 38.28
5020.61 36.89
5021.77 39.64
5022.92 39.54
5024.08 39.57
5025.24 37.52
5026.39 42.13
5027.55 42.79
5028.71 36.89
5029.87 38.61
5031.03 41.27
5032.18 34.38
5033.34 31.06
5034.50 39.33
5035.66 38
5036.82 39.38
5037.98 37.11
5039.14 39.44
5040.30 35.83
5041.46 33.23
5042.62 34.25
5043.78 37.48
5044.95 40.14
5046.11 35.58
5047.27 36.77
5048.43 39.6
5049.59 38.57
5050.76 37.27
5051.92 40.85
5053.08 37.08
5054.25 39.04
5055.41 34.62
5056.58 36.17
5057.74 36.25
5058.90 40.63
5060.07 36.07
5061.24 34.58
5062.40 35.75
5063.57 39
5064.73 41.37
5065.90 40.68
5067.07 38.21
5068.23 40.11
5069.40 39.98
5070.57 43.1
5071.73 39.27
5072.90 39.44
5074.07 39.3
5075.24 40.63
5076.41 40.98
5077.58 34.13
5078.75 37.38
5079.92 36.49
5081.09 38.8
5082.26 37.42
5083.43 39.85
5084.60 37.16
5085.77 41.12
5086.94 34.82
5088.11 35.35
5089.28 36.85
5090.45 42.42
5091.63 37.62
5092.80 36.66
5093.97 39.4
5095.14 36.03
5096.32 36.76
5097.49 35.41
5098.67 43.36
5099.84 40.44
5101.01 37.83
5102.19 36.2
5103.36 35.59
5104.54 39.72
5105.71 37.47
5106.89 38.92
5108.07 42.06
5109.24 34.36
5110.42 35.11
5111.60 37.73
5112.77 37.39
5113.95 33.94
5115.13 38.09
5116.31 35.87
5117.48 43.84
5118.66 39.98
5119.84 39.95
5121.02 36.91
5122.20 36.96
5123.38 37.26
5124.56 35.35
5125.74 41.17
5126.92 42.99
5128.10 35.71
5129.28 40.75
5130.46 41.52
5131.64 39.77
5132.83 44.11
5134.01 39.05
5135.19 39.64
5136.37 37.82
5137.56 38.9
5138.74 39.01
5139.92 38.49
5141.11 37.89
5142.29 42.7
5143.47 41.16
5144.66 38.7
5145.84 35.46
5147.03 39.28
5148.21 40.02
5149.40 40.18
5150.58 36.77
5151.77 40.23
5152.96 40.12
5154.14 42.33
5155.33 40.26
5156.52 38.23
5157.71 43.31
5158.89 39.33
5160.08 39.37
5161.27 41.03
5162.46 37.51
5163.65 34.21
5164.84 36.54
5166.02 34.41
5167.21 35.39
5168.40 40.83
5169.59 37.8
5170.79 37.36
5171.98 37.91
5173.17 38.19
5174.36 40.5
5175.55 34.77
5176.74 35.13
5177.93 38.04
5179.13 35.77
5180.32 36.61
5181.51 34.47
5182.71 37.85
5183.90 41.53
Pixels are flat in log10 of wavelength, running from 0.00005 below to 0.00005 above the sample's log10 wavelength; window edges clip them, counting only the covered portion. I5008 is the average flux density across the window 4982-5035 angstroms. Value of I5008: 38.6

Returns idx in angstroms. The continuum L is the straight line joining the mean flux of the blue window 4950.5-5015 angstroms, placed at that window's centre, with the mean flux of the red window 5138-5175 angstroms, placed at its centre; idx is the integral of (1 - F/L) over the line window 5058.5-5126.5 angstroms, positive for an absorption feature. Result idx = 1.1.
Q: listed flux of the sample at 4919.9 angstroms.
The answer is 38.92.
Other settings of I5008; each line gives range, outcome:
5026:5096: 38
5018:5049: 37.9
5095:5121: 38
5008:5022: 40.4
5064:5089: 38.8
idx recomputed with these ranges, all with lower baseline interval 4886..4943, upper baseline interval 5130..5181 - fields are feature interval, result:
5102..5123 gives 0.4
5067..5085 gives -0.3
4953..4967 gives -0.6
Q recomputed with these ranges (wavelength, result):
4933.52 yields 43.46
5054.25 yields 39.04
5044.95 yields 40.14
